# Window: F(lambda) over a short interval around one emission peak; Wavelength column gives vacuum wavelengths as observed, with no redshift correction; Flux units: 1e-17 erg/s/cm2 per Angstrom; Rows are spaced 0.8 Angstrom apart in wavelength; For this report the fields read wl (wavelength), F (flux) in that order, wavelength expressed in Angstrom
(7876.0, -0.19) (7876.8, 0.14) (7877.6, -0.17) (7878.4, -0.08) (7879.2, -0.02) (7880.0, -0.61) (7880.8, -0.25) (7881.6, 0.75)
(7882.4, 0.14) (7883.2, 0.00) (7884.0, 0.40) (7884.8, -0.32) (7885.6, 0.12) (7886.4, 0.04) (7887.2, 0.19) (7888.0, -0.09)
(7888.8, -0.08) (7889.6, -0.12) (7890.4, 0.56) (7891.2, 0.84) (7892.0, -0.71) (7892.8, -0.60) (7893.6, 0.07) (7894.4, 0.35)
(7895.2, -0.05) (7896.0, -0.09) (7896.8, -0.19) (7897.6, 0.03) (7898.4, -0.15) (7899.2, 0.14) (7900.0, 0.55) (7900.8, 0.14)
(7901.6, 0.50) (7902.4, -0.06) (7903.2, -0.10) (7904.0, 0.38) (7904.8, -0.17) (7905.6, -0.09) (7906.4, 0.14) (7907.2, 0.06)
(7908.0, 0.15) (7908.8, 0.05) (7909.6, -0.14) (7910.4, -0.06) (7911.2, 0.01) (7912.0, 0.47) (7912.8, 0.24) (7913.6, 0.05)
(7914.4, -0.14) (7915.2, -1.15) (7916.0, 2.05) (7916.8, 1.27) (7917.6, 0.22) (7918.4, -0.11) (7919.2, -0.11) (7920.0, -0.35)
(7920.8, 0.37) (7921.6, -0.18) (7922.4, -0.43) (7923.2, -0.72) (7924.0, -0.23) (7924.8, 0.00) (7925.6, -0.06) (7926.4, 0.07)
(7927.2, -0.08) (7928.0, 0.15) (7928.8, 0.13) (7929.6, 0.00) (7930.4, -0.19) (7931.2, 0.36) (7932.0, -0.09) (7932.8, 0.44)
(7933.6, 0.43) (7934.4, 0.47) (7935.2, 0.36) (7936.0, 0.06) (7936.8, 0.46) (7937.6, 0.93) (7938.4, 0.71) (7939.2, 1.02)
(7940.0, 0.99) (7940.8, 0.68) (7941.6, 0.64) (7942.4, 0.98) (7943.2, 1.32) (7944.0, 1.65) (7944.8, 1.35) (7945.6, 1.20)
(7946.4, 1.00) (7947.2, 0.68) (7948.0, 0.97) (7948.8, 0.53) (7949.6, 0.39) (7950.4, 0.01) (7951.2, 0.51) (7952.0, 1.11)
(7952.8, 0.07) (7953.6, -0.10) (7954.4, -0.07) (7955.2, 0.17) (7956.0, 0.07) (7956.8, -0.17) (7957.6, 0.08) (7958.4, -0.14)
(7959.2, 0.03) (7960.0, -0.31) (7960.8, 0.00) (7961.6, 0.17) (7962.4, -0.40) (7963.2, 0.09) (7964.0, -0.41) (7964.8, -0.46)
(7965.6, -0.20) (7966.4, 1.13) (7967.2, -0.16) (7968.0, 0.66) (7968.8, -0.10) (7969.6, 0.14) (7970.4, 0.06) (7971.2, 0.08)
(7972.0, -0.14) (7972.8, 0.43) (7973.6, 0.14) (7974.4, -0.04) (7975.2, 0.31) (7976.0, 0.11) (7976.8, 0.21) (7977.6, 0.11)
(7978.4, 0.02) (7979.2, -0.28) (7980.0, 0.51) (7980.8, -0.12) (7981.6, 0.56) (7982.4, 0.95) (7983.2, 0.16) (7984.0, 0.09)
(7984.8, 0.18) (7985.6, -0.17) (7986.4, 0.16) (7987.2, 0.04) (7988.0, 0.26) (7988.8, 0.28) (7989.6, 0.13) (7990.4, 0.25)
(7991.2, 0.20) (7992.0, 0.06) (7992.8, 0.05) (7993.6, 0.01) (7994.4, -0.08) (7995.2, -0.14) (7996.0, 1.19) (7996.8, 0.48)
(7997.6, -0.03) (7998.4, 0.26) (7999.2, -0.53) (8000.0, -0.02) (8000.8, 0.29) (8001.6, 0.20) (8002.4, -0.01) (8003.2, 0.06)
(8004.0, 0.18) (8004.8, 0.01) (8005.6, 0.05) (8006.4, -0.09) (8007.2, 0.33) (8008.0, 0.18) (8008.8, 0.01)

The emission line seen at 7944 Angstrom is [O II] 3727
